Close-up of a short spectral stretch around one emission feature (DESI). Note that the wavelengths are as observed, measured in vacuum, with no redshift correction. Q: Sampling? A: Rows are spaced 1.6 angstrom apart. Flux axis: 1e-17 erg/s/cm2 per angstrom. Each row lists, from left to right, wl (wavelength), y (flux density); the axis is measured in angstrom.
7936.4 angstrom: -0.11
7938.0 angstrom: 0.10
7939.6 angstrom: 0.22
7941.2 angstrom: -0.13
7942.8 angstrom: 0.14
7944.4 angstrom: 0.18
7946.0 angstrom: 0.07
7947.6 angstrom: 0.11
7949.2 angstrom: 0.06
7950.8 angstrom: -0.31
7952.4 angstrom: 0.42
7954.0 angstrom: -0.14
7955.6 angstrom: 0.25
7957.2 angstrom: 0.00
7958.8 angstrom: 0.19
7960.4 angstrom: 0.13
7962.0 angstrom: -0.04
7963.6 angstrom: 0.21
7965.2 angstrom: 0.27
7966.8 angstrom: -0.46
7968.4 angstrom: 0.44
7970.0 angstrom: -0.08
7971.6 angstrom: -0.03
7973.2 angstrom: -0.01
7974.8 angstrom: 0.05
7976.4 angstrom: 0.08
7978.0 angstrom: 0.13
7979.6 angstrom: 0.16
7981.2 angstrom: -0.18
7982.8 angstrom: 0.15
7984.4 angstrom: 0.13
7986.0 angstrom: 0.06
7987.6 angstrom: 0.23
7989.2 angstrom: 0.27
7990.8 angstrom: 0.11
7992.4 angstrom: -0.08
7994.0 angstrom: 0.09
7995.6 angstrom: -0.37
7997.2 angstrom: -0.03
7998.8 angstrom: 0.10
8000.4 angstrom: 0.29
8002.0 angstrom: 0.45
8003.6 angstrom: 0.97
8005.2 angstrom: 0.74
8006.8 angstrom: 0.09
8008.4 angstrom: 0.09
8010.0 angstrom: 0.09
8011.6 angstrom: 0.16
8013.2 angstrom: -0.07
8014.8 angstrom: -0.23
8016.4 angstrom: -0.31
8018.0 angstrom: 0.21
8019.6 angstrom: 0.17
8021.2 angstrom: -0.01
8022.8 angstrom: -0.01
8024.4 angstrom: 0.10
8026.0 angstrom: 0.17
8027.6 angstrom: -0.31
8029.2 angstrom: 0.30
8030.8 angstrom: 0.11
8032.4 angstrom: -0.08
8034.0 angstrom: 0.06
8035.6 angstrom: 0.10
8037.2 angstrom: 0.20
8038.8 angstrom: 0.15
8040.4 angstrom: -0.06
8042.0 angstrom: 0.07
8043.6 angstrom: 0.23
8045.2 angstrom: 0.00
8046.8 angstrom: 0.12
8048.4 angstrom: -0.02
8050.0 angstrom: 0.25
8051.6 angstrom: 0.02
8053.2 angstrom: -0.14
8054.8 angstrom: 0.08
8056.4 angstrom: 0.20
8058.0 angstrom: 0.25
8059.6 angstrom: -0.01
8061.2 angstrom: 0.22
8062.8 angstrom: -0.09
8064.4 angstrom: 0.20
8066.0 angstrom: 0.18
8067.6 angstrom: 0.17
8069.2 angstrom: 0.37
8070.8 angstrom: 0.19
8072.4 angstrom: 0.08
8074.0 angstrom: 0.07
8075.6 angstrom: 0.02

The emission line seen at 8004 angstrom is H-alpha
